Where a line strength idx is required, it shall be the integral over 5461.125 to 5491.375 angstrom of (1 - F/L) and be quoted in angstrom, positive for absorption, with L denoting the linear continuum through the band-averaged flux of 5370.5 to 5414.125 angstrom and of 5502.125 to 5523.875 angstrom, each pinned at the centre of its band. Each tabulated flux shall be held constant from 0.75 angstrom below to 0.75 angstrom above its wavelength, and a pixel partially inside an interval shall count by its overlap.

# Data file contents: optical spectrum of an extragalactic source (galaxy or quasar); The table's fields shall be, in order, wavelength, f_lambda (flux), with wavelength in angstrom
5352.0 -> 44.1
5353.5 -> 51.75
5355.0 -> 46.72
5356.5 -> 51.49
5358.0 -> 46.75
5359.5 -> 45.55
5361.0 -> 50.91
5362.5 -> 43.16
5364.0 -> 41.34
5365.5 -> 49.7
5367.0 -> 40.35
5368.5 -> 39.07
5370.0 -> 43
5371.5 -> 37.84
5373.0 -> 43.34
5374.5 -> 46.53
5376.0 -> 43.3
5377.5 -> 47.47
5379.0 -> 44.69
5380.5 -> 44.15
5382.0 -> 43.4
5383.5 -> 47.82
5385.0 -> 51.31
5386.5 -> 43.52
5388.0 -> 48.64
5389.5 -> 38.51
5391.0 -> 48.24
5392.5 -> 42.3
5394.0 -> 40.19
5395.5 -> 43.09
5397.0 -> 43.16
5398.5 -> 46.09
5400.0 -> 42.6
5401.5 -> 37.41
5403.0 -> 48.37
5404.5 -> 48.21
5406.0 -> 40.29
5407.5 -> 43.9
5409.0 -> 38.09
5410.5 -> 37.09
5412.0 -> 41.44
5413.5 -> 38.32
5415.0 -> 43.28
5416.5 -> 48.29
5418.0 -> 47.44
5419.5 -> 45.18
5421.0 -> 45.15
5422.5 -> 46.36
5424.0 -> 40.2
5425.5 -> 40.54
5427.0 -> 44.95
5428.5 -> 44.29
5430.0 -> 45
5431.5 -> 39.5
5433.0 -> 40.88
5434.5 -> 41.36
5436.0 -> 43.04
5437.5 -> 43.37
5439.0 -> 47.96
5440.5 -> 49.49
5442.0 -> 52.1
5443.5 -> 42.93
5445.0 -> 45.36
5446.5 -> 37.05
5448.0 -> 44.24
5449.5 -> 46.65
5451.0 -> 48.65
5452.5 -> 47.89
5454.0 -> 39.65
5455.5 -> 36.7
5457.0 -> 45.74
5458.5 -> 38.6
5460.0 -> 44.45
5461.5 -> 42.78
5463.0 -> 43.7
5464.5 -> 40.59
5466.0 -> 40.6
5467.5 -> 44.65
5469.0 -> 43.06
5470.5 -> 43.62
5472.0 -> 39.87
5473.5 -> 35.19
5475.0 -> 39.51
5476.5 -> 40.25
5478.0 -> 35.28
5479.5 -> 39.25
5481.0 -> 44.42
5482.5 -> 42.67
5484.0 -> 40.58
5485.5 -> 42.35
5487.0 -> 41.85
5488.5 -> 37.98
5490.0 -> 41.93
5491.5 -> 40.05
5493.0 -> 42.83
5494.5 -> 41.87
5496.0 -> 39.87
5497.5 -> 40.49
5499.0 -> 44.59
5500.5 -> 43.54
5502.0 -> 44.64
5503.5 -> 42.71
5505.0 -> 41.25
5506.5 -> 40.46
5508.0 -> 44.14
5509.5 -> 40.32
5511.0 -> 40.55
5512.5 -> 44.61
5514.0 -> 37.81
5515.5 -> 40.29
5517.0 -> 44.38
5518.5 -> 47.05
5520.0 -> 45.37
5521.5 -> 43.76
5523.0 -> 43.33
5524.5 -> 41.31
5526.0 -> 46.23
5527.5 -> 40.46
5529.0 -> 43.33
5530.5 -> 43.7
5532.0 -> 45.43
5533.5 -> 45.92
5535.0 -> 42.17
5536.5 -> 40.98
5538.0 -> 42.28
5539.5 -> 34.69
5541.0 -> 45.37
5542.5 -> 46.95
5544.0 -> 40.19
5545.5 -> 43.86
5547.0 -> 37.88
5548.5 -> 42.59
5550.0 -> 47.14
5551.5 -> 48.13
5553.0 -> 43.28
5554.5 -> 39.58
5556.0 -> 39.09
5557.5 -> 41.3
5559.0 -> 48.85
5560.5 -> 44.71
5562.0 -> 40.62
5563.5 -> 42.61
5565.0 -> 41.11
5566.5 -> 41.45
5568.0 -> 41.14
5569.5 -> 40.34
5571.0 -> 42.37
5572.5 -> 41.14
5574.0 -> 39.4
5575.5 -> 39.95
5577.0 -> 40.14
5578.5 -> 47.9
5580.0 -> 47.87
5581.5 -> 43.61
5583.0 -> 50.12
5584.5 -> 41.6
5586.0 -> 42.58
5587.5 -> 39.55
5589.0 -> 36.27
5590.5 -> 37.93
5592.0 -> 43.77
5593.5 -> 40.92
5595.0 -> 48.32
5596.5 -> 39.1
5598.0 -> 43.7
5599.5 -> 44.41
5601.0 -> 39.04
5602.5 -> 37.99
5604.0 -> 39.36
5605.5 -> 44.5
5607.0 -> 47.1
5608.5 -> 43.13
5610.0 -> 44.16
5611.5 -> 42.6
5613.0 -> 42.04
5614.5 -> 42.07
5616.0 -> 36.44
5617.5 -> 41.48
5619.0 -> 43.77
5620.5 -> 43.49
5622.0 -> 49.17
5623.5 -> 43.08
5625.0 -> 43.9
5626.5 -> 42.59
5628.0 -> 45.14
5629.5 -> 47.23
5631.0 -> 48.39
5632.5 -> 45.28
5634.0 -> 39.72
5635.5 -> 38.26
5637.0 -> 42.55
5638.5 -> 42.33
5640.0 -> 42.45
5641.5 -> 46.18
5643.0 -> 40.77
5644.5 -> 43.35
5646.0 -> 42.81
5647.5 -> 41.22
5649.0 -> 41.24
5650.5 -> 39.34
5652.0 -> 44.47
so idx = 1.3 angstrom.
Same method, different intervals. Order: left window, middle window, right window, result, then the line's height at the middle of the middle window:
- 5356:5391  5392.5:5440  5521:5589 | 1.4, 44.4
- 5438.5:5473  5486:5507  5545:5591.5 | 0.7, 43.2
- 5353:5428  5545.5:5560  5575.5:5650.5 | 0.0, 43.2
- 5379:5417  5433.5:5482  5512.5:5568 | 0.6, 43.2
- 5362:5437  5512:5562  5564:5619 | -0.7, 42.5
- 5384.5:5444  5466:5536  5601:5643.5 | 2.3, 43.4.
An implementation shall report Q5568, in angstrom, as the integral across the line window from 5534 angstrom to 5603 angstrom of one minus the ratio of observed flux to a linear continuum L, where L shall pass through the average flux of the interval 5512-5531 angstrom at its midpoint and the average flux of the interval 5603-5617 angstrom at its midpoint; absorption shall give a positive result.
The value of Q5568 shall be 0.67 angstrom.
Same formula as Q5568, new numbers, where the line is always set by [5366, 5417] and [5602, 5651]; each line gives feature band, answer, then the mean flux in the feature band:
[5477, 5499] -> 1.1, 40.9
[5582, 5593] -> 0.3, 41.7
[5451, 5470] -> 0.2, 42.6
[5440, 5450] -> -0.5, 45.3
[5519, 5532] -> -0.2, 43.6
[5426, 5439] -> 0.1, 43.1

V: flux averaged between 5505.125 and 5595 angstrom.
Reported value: 42.6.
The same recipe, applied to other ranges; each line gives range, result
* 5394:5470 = 43.4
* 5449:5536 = 42.2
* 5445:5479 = 41.8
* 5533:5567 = 42.6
